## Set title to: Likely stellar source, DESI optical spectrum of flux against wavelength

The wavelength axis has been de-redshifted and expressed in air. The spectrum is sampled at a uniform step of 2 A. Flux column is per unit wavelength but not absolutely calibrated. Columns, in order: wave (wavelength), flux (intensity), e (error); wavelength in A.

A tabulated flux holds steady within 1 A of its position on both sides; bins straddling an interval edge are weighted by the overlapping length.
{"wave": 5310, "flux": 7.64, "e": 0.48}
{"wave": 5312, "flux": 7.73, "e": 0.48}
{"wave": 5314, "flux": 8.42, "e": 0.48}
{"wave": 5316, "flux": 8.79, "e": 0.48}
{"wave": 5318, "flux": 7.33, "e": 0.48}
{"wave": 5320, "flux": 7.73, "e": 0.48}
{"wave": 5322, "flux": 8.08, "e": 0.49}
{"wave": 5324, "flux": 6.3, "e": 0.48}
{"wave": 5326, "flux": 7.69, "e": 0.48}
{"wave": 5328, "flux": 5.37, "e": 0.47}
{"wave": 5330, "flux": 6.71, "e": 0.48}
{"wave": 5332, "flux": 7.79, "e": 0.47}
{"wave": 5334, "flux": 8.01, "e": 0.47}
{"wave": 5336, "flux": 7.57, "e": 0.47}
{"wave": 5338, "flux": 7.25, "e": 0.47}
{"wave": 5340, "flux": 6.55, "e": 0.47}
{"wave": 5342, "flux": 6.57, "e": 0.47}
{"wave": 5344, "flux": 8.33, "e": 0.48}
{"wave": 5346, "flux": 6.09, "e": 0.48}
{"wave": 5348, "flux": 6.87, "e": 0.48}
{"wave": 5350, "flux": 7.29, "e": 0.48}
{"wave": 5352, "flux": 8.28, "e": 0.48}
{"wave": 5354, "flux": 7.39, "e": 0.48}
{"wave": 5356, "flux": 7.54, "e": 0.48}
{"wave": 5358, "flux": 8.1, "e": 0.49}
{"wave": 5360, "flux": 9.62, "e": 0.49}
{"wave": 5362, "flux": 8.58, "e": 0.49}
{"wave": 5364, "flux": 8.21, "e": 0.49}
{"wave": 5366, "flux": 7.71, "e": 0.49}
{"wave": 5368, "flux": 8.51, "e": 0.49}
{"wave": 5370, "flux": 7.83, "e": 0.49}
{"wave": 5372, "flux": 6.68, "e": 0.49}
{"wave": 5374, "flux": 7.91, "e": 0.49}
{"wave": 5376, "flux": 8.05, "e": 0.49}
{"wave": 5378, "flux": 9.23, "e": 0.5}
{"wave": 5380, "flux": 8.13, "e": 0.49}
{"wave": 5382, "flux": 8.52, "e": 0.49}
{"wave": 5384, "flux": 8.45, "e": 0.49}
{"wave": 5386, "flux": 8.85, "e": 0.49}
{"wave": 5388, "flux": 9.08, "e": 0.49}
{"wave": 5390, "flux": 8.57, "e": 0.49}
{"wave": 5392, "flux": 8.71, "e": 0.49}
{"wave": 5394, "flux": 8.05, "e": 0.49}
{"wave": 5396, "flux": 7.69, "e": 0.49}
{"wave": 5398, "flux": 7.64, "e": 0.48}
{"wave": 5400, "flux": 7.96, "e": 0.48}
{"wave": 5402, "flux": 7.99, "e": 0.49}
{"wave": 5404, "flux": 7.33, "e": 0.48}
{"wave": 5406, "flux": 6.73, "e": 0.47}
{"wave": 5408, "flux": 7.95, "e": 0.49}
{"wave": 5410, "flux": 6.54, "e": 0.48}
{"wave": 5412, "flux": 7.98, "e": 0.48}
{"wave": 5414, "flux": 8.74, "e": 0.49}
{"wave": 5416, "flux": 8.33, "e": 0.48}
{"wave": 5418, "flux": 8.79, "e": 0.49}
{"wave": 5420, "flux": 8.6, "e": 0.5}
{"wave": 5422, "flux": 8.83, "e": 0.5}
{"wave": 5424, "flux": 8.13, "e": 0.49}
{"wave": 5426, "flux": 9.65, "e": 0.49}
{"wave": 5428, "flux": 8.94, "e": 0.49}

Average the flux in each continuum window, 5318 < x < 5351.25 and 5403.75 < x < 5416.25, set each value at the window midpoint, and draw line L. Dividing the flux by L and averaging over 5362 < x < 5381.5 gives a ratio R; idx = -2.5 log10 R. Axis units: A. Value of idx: -0.10 mag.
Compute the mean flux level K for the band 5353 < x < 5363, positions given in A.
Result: 8.25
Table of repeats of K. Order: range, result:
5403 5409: 7.34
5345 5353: 7.13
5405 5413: 7.3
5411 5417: 8.35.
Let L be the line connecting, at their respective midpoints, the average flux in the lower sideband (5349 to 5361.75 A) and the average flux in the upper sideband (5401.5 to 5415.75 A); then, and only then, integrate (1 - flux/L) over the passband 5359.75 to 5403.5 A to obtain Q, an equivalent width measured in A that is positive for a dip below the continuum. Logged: -2.1 A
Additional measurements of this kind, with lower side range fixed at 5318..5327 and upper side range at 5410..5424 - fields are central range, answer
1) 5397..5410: 1.13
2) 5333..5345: 0.35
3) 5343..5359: 0.48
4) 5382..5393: -0.86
